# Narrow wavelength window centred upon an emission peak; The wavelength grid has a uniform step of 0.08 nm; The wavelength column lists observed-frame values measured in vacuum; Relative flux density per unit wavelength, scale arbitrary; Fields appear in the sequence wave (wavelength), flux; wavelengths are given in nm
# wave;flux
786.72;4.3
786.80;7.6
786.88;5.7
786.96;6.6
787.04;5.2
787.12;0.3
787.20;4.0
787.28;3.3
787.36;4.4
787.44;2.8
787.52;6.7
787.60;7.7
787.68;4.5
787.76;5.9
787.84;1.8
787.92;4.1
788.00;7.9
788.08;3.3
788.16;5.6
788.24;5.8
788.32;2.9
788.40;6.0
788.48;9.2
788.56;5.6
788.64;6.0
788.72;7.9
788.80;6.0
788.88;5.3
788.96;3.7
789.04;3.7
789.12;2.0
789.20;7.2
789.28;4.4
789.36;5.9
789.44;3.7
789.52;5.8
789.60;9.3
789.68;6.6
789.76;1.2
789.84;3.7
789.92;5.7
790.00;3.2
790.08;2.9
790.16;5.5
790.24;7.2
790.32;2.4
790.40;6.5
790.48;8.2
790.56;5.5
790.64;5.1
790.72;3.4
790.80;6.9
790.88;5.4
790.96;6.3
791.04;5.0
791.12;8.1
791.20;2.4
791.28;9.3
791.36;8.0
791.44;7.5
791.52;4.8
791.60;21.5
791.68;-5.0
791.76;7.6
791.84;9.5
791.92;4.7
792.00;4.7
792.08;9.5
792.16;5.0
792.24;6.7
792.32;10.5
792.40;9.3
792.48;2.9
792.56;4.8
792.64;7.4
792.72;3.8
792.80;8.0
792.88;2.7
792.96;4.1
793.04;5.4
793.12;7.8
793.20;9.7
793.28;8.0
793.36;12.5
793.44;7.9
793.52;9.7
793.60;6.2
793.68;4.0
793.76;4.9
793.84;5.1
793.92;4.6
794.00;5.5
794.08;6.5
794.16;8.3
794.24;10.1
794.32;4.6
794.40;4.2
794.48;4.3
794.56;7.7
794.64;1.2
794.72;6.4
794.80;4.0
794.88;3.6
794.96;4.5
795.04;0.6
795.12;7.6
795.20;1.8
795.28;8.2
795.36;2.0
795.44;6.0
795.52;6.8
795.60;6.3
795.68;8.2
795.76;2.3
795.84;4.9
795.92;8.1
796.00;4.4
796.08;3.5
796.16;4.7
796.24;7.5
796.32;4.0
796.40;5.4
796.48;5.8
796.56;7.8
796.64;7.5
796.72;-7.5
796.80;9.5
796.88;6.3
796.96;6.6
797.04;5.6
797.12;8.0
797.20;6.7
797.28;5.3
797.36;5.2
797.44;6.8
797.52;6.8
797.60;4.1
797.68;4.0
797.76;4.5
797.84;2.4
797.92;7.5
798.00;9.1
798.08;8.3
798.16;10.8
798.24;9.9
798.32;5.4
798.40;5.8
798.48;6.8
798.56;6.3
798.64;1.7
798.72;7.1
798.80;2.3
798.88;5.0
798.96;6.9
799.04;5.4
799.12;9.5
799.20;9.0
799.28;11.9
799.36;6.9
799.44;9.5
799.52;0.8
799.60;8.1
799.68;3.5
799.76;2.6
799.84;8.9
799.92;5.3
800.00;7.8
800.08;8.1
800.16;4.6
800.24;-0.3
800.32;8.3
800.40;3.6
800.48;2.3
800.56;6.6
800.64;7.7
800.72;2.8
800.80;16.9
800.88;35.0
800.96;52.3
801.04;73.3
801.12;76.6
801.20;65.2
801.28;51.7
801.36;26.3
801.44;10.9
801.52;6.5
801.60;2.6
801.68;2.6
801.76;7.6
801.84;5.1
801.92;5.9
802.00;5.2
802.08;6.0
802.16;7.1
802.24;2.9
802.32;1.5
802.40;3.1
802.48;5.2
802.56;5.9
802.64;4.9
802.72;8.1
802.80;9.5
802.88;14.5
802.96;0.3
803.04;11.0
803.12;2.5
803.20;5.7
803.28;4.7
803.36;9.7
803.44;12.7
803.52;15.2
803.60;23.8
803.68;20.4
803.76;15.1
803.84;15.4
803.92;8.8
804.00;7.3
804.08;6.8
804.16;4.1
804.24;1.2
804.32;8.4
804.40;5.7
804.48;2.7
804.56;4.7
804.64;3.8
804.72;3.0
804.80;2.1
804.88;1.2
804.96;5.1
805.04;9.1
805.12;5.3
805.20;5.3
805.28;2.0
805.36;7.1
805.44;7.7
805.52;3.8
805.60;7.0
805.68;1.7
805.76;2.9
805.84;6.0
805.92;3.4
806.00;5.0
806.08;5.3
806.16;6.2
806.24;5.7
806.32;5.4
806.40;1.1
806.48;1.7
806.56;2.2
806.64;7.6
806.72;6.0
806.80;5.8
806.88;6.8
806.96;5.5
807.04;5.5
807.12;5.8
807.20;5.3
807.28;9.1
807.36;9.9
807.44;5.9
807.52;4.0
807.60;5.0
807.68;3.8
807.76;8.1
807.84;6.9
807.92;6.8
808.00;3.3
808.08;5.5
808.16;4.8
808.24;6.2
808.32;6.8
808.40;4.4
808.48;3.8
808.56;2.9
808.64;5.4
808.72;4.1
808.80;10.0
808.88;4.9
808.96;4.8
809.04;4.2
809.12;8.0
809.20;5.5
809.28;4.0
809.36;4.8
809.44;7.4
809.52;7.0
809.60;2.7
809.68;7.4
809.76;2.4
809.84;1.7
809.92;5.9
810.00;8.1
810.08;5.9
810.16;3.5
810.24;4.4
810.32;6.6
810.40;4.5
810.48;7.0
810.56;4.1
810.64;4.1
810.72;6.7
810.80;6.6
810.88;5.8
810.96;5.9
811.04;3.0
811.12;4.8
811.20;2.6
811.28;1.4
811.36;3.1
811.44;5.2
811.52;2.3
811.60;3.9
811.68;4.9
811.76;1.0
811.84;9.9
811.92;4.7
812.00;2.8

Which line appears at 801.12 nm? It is Halpha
